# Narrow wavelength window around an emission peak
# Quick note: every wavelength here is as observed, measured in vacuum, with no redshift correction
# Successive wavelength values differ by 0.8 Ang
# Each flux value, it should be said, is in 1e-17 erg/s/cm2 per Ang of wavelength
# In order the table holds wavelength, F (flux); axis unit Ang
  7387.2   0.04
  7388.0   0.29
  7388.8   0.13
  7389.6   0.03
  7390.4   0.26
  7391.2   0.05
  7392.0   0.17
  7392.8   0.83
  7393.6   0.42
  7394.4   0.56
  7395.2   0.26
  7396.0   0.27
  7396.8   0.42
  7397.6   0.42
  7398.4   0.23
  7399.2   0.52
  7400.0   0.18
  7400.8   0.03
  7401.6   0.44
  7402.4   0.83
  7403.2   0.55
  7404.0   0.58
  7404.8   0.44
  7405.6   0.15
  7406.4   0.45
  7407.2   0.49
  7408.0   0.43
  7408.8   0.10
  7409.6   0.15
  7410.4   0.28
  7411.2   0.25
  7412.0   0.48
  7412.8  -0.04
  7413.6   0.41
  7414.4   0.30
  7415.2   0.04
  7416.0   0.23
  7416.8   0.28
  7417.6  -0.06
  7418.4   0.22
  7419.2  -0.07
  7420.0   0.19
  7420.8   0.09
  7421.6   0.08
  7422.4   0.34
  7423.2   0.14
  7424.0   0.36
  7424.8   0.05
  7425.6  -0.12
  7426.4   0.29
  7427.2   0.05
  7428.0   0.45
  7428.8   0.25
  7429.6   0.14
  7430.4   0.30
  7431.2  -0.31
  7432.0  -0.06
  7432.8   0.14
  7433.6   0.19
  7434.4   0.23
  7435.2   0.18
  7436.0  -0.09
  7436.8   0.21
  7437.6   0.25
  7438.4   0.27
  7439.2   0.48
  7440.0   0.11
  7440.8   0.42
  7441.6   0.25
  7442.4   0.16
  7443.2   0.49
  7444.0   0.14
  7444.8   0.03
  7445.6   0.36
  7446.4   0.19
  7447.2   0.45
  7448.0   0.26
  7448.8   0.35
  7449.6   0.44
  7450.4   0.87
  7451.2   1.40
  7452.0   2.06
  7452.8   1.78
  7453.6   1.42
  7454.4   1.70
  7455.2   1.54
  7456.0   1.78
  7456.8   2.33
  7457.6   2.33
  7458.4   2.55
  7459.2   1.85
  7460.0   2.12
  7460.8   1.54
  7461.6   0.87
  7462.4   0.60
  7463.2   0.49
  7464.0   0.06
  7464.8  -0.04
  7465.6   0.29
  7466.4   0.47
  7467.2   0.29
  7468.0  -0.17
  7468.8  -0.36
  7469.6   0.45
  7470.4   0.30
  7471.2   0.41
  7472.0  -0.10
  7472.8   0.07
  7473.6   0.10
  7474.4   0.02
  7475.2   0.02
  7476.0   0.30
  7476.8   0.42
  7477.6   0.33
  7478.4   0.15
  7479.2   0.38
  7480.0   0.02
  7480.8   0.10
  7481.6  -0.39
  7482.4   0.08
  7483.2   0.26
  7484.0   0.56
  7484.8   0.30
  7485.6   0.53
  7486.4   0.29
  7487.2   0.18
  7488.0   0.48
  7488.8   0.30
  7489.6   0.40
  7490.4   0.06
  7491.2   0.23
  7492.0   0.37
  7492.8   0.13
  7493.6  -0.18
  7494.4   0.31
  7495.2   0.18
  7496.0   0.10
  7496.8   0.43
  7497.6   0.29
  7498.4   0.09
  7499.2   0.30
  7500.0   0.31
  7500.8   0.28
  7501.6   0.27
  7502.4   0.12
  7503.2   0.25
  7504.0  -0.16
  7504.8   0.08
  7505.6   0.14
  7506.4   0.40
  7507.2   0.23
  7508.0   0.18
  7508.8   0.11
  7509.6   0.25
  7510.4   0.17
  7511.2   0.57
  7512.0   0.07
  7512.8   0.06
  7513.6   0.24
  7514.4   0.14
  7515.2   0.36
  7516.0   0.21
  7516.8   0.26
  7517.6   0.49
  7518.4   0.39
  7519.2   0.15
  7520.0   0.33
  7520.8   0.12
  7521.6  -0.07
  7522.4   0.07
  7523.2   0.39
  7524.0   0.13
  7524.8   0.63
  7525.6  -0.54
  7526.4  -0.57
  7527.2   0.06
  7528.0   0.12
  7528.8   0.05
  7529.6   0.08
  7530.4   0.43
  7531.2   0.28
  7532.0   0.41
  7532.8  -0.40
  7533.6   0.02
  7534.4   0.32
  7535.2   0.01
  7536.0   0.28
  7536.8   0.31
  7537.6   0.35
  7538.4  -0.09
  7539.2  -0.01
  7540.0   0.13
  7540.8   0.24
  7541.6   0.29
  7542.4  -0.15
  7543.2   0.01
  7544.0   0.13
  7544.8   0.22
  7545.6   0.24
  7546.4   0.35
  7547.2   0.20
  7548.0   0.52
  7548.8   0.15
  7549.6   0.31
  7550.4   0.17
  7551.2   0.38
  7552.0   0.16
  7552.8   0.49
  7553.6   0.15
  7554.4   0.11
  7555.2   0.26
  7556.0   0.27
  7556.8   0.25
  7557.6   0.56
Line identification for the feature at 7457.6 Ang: [O II] 3727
